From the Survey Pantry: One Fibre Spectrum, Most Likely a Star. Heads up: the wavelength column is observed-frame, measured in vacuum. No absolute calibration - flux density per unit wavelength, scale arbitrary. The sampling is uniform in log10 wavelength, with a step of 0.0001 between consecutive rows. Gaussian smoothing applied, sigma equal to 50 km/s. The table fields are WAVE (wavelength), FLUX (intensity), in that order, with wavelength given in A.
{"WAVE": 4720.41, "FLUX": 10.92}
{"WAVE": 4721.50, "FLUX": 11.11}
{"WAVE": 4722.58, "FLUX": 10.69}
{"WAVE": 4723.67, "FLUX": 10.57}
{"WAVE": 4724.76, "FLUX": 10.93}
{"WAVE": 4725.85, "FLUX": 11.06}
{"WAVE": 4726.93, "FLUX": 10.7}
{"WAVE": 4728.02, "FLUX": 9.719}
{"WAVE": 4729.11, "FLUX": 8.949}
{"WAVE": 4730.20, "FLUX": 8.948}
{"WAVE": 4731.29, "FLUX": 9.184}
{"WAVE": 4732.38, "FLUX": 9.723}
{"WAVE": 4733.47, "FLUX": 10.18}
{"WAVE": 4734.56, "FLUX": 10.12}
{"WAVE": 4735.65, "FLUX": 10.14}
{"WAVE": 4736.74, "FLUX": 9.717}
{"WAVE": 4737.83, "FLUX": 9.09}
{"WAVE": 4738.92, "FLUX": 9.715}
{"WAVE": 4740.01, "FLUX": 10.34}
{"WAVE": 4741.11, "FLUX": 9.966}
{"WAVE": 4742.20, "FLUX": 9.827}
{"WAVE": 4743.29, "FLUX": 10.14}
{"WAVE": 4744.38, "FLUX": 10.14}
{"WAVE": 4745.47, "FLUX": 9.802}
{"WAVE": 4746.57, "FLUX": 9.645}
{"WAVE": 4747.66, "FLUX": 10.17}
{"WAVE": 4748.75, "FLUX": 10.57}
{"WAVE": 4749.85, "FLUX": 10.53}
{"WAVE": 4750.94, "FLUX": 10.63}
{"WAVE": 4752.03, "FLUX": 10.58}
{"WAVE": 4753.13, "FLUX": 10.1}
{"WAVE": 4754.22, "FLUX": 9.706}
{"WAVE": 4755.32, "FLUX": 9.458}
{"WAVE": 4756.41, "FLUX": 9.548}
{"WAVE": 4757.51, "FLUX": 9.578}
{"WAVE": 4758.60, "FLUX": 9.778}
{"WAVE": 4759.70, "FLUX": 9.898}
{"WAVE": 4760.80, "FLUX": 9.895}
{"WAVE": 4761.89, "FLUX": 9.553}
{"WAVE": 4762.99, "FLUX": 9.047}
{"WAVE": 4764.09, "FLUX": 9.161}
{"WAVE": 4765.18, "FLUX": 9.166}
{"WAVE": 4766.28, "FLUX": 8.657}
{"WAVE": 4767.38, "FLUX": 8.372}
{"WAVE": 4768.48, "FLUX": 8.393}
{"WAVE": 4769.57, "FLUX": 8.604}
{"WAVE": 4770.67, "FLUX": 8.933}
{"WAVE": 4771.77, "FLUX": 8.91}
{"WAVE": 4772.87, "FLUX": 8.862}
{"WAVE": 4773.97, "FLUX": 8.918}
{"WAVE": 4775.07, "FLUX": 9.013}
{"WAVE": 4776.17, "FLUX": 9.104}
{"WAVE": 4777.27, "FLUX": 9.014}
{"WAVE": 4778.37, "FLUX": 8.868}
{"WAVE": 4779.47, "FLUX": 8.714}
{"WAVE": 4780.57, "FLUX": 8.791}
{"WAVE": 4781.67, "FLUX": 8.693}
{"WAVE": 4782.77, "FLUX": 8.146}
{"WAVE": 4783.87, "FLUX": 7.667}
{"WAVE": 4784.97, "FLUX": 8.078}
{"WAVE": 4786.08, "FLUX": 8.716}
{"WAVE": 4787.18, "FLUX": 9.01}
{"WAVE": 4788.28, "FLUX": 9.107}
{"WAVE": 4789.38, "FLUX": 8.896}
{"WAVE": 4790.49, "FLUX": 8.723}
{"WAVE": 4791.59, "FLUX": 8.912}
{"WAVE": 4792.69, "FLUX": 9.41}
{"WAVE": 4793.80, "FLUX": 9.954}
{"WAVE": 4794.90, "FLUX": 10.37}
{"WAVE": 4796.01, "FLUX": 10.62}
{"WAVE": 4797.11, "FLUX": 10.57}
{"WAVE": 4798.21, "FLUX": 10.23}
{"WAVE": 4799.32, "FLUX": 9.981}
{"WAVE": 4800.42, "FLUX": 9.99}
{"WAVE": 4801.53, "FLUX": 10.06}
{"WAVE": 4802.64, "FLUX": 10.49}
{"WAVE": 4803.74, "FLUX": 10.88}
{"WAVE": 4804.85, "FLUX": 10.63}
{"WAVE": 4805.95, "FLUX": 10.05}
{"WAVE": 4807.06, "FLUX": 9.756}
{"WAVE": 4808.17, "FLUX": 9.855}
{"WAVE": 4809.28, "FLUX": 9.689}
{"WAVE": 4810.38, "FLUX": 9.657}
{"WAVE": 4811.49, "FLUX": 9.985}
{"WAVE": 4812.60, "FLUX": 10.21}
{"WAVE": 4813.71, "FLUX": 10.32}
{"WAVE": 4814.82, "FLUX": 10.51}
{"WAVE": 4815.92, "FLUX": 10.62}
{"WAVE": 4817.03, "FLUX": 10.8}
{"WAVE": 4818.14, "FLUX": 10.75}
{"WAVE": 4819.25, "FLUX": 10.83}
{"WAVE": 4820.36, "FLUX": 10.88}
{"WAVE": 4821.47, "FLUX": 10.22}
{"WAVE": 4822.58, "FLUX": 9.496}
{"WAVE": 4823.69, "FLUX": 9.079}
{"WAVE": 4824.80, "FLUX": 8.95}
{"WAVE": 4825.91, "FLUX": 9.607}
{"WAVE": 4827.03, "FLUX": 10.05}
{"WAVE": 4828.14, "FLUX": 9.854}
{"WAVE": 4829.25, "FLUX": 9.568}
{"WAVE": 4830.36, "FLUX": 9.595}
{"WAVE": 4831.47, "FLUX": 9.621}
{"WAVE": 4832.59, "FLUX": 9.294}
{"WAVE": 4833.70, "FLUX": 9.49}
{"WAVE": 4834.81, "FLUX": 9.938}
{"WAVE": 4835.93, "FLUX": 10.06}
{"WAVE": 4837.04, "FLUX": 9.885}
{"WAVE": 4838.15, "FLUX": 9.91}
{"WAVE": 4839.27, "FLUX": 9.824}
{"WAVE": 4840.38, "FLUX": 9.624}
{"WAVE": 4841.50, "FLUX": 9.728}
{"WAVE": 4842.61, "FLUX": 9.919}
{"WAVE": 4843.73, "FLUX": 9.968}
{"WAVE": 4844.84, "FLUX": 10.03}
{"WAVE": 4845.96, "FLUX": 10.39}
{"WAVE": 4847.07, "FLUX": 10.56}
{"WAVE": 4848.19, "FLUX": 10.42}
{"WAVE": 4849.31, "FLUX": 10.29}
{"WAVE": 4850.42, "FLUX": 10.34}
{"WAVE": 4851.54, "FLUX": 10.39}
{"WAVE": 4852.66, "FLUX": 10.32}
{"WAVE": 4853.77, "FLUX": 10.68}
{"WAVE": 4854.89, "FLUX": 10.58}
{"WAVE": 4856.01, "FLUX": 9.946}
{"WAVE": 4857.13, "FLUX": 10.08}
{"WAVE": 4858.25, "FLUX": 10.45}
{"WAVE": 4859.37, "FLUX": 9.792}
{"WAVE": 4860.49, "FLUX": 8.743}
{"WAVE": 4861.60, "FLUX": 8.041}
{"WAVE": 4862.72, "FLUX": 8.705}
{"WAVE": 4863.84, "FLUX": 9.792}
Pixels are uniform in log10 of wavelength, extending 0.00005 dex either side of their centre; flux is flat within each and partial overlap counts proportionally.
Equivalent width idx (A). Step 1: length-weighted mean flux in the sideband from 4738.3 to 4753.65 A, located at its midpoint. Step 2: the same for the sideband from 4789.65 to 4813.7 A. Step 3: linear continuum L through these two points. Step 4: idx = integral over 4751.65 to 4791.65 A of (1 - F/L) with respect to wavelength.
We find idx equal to 4.1 A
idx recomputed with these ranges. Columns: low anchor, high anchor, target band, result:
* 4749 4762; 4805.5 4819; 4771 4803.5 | 2.7 A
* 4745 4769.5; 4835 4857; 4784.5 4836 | 0.4 A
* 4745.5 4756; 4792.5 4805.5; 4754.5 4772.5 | 1.7 A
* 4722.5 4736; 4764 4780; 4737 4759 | -1.0 A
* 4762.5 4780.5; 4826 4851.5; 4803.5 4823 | -1.6 A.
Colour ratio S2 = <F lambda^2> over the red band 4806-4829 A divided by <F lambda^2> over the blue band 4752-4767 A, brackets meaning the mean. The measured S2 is 1.08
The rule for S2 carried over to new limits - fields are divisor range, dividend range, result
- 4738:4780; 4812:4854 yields 1.09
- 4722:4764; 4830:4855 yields 1.05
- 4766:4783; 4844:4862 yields 1.19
